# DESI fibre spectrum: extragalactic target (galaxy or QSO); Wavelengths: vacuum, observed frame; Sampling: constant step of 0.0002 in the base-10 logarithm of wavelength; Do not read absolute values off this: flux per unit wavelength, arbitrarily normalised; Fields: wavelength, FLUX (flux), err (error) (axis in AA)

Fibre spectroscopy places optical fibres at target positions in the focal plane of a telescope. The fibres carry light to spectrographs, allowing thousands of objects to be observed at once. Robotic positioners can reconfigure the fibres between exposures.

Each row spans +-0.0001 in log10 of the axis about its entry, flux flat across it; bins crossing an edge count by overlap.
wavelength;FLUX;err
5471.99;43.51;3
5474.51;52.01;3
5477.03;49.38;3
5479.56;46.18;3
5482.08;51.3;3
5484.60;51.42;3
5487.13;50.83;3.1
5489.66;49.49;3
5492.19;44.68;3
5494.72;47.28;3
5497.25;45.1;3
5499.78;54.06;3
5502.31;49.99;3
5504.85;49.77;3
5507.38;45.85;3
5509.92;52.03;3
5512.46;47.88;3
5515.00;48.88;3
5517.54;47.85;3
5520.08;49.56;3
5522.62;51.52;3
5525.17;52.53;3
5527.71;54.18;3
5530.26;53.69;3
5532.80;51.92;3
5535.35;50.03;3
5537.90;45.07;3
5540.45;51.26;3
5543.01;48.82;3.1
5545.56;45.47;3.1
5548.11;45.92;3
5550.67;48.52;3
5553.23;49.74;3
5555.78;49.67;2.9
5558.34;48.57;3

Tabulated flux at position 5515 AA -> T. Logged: 48.88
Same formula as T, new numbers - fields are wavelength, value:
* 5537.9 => 45.07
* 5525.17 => 52.53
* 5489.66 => 49.49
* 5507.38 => 45.85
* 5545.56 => 45.47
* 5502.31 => 49.99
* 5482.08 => 51.3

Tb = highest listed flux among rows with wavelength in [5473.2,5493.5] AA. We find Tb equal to 52.01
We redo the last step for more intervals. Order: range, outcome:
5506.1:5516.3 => 52.03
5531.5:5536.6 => 51.92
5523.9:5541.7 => 54.18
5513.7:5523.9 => 51.52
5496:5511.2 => 54.06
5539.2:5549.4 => 51.26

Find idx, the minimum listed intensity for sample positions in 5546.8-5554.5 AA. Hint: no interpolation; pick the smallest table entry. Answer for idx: 45.92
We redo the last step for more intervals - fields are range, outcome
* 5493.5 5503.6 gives 45.1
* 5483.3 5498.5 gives 44.68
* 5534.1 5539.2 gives 45.07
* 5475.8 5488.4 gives 46.18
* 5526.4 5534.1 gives 51.92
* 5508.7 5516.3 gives 47.88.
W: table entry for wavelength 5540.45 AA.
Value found 51.26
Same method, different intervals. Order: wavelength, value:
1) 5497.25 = 45.1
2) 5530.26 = 53.69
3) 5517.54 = 47.85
